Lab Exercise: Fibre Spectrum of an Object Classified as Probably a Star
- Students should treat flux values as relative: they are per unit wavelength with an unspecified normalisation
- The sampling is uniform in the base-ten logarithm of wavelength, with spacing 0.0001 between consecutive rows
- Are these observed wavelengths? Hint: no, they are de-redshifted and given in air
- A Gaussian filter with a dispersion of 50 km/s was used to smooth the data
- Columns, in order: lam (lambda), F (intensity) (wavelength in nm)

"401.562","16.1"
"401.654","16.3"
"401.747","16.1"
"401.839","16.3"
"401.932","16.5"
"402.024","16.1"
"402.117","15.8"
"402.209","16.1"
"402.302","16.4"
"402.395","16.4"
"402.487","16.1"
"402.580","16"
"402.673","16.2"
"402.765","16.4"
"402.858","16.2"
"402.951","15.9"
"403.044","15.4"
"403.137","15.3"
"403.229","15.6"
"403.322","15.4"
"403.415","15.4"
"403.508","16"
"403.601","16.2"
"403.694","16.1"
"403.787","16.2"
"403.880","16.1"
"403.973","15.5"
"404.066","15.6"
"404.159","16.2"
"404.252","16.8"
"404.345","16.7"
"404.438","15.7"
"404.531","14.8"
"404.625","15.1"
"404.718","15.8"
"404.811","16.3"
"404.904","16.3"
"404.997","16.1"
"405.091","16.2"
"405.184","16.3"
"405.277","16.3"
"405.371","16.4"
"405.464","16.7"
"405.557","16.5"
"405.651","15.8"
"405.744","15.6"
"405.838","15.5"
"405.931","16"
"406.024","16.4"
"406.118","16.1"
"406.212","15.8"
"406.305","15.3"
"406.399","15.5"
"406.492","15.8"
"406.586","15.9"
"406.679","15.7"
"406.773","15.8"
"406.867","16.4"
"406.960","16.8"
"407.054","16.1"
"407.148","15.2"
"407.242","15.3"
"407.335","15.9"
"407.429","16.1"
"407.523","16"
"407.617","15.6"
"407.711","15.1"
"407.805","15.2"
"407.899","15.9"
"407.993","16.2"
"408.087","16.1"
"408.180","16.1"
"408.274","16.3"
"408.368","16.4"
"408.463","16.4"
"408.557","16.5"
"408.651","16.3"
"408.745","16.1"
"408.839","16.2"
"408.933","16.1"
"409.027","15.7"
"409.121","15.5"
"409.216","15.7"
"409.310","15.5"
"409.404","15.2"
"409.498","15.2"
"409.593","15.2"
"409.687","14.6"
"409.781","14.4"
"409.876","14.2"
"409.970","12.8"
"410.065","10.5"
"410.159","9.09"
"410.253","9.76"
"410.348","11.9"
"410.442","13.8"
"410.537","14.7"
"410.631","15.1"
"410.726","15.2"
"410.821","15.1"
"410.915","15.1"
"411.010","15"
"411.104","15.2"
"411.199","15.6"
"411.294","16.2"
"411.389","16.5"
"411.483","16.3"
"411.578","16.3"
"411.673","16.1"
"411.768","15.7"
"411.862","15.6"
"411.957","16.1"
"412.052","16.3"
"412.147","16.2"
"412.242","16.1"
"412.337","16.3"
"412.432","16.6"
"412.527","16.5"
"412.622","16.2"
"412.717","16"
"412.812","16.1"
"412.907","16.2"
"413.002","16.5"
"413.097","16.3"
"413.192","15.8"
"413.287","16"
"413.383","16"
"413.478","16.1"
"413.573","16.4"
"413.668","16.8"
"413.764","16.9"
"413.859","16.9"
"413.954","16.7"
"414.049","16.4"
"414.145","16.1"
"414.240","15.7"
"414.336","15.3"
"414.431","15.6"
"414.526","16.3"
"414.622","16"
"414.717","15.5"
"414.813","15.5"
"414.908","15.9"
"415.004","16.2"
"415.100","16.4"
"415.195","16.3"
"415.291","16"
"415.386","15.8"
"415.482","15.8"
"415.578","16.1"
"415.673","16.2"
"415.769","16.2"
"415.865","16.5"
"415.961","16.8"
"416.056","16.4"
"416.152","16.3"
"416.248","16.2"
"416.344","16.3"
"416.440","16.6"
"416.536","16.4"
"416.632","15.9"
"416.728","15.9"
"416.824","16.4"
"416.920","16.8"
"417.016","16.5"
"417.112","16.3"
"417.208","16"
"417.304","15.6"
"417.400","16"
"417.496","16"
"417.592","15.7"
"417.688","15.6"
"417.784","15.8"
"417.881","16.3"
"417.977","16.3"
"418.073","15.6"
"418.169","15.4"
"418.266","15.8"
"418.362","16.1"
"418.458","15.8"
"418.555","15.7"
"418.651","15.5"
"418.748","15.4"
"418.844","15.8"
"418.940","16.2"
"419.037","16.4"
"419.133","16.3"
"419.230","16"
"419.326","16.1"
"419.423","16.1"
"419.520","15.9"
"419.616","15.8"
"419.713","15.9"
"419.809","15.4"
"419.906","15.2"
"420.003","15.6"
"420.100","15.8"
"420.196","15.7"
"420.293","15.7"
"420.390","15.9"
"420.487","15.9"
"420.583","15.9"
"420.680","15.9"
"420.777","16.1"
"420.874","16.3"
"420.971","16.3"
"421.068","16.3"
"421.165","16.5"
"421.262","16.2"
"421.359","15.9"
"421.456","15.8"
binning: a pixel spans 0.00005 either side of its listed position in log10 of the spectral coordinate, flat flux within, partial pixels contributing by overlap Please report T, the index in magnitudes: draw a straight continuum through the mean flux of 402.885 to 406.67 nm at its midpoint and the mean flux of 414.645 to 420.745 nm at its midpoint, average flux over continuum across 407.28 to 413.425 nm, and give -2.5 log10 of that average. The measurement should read 0.04 mag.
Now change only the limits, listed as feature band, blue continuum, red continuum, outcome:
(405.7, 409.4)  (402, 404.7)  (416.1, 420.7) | 0.00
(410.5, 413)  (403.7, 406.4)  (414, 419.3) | 0.01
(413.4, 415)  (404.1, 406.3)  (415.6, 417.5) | 0.01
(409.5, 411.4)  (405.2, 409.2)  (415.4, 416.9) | 0.15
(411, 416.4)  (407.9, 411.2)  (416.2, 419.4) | -0.05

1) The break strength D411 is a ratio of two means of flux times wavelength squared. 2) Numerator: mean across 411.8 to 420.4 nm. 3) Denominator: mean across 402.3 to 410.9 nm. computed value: 1.08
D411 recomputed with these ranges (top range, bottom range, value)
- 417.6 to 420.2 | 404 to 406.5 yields 1.06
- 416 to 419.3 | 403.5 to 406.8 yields 1.07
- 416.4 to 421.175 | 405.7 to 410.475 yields 1.10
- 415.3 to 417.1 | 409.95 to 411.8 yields 1.17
